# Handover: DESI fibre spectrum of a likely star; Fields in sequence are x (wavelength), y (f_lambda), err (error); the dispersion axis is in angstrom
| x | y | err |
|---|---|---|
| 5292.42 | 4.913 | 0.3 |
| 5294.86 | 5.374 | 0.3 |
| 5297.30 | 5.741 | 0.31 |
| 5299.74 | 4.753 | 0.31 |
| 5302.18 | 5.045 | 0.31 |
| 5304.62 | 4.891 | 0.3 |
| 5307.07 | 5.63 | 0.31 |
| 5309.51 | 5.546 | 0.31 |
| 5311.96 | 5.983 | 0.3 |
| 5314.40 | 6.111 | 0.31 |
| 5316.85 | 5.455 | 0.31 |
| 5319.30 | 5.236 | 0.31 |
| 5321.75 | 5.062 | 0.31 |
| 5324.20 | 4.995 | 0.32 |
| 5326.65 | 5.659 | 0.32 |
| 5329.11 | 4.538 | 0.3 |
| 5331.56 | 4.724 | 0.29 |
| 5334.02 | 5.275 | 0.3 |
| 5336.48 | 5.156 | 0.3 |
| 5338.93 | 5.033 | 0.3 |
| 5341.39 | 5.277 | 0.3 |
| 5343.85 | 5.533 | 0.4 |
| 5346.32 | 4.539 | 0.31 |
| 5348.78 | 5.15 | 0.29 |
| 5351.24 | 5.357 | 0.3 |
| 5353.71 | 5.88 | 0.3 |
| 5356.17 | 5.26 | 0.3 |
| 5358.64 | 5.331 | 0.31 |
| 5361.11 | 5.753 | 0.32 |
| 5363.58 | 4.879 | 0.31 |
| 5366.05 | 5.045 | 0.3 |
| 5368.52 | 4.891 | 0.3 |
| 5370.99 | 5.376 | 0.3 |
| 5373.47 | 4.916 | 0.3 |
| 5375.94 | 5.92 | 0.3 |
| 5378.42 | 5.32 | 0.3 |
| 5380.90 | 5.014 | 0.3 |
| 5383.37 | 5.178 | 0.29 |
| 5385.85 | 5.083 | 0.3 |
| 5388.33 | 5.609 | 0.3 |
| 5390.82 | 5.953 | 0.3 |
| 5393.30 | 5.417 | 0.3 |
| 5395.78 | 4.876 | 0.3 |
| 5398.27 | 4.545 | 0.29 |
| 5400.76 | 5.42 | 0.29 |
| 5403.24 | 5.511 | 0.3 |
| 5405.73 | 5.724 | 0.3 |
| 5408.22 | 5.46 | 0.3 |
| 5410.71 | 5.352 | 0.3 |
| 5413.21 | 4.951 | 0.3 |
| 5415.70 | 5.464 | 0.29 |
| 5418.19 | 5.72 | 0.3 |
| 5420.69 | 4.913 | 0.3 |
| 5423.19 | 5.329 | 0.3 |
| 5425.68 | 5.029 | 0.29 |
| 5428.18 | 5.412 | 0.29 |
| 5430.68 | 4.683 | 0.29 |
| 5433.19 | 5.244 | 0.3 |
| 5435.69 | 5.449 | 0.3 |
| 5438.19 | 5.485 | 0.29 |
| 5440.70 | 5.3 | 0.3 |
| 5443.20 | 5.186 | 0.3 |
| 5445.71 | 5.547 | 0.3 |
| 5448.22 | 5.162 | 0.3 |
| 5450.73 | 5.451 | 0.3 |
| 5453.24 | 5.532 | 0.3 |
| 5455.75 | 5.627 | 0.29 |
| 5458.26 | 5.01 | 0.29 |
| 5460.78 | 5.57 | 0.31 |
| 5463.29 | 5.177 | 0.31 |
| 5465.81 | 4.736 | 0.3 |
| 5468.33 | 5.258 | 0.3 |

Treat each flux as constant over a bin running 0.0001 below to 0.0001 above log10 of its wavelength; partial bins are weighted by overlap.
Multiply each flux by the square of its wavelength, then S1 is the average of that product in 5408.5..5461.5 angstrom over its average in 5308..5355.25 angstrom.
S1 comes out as 1.0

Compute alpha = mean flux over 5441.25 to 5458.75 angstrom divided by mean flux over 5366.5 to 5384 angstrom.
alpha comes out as 1.03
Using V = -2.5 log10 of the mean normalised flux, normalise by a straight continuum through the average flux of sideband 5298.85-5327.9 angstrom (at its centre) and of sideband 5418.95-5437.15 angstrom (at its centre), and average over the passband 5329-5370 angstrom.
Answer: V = 0.03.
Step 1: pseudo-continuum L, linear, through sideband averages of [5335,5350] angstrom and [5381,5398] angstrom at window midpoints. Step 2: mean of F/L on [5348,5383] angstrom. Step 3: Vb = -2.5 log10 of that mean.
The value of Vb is -0.02 mag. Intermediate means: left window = 5.12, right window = 5.28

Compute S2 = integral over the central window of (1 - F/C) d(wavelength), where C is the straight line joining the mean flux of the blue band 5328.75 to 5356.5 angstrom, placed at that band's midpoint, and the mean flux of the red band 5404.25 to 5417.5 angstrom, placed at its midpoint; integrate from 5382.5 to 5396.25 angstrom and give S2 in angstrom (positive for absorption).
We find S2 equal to -0.1 angstrom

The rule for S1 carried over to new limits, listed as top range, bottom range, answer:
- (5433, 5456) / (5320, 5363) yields 1.08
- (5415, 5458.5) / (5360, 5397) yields 1.03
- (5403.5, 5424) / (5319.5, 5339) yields 1.09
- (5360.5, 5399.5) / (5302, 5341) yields 1.01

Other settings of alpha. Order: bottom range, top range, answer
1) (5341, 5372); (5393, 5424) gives 1.01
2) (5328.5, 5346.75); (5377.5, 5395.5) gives 1.06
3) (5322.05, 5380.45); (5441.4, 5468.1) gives 1.02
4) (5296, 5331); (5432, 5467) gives 1.00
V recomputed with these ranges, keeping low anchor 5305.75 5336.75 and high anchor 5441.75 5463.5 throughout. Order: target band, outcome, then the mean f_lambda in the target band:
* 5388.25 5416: 0.00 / 5.34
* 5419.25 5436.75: 0.04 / 5.15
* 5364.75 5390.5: 0.02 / 5.26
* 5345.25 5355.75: 0.02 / 5.25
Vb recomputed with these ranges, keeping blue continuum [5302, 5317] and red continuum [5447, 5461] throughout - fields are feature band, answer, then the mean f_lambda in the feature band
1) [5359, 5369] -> 0.06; 5.18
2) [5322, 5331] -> 0.10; 5.04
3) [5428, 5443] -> 0.03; 5.25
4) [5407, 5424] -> 0.02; 5.31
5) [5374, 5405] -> 0.03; 5.32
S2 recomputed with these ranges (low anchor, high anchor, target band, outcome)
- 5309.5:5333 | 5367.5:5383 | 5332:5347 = 0.4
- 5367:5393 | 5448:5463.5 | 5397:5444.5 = 0.8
